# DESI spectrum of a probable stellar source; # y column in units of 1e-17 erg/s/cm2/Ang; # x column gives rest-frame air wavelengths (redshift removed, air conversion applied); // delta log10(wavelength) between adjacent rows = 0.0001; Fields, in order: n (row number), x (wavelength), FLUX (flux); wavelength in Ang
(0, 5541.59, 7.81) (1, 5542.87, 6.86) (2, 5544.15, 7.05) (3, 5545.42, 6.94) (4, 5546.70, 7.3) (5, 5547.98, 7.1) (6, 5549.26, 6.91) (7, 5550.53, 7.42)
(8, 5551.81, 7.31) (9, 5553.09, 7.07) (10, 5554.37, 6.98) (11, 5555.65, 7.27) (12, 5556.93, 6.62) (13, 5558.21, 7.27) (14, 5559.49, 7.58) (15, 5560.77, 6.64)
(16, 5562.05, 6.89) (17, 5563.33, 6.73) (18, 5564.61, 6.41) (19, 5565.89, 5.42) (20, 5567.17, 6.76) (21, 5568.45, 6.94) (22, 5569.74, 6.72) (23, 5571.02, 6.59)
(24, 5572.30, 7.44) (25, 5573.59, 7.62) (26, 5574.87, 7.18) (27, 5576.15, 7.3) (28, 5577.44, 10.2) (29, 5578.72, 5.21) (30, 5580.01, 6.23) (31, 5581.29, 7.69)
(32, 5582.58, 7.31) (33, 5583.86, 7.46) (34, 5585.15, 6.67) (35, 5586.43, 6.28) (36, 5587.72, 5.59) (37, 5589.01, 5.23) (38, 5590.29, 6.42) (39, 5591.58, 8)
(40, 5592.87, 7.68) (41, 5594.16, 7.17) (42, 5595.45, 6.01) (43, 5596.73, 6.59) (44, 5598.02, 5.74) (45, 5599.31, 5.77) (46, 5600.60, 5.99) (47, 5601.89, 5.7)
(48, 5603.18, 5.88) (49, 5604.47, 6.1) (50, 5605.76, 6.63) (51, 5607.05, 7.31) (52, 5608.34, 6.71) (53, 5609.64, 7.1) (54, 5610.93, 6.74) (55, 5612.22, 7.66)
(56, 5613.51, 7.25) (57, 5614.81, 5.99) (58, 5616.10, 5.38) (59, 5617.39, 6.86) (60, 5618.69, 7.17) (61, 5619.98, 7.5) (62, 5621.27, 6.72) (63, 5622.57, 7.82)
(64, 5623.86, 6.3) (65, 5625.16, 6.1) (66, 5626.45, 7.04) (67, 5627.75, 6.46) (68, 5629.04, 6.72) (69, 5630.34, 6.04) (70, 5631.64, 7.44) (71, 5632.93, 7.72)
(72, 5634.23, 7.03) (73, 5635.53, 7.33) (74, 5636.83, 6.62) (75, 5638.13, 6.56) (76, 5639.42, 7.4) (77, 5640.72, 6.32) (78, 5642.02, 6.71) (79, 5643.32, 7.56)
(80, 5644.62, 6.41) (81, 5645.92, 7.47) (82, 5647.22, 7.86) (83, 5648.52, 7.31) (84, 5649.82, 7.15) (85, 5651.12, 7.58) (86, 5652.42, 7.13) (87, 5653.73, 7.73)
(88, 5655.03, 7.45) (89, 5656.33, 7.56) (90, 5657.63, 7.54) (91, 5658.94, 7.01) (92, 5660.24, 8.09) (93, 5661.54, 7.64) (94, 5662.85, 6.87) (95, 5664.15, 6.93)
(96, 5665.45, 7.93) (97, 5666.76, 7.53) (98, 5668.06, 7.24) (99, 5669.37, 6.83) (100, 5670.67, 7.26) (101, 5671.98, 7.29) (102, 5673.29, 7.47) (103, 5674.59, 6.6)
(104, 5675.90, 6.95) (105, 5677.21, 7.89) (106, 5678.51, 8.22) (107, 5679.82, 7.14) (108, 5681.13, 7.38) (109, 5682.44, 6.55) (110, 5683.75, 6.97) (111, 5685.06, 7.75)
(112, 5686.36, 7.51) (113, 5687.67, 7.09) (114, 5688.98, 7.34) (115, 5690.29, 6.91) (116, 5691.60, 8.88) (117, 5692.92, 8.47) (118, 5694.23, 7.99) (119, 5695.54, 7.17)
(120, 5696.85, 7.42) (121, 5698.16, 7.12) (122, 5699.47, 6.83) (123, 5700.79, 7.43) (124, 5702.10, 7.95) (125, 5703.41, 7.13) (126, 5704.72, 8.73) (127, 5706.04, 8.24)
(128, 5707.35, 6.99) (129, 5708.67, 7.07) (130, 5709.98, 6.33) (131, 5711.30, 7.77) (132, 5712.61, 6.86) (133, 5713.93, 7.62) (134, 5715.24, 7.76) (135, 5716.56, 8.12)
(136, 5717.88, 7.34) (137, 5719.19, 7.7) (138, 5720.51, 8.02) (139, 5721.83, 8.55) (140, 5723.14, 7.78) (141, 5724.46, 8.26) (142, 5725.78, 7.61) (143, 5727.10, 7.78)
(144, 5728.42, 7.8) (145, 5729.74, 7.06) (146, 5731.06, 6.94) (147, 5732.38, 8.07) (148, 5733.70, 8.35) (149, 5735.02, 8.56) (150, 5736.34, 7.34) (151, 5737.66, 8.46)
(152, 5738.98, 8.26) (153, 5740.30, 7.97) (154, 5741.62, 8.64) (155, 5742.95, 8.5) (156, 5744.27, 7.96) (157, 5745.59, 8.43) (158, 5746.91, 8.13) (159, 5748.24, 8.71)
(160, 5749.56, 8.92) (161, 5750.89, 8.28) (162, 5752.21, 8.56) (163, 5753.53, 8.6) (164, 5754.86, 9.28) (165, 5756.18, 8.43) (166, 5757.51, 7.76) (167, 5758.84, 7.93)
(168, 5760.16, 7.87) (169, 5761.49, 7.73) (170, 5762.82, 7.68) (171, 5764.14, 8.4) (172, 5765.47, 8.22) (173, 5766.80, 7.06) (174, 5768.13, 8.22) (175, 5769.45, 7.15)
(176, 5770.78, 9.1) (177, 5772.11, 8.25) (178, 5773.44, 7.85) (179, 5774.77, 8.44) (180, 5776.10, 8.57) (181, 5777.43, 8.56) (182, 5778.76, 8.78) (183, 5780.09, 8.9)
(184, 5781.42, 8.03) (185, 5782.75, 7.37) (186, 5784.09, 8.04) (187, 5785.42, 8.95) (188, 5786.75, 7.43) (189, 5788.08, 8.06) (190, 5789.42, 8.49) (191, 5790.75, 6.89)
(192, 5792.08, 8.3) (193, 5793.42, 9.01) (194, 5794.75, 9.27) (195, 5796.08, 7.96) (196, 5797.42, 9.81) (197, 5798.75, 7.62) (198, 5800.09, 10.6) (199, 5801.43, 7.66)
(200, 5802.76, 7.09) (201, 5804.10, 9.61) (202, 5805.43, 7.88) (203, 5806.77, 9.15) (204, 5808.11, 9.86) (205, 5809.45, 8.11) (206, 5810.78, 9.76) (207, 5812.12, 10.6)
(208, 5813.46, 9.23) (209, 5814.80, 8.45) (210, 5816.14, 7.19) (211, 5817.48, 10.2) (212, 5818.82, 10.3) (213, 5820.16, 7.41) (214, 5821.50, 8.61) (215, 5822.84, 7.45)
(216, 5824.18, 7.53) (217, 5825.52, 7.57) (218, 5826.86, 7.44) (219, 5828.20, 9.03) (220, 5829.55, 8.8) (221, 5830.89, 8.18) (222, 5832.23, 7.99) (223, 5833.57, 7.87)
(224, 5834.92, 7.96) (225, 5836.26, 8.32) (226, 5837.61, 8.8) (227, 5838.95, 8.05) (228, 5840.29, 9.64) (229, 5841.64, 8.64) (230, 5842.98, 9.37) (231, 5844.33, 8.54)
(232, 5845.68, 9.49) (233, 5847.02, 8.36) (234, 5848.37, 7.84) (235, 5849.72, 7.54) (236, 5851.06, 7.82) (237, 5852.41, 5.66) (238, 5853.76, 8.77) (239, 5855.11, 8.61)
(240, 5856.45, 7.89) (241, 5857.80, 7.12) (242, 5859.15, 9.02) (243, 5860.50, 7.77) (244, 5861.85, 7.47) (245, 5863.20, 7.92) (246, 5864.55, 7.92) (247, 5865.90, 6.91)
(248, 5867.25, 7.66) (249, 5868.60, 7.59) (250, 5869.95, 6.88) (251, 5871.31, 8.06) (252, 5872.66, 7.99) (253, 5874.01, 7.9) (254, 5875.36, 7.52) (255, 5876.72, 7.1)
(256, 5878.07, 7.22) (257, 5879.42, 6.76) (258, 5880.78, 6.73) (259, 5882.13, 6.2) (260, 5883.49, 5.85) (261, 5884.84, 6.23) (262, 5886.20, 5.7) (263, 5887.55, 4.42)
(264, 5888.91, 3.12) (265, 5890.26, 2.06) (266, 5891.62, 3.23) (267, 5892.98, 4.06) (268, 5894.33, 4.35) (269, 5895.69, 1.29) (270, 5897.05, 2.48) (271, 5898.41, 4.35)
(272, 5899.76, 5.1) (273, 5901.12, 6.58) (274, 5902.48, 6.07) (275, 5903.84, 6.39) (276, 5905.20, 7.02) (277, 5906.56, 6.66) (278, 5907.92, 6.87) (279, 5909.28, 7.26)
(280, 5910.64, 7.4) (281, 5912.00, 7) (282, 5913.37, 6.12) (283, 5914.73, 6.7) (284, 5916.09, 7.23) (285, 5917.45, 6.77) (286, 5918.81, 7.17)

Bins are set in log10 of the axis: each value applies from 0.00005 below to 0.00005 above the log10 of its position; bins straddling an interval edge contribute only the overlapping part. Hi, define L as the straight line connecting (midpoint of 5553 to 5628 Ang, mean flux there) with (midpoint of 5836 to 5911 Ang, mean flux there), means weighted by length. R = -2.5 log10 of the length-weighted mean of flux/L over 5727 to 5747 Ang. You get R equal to -0.18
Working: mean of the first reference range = 6.76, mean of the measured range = 8.02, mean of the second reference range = 6.8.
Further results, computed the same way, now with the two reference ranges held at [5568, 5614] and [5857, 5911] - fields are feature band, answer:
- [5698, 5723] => -0.16 mag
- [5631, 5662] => -0.09 mag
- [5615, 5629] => 0.00 mag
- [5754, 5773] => -0.25 mag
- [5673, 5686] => -0.11 mag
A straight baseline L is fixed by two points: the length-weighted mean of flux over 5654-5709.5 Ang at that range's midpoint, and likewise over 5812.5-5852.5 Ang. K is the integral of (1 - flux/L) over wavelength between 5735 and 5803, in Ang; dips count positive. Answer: -2.6 Ang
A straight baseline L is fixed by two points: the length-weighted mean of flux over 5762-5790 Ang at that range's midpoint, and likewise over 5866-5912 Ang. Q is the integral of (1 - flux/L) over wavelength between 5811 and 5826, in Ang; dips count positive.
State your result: -2.7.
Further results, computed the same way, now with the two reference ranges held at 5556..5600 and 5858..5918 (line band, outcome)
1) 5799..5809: -3.7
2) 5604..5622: -0.2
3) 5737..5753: -4.7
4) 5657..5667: -1.2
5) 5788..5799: -3.4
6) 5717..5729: -2.4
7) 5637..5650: -0.7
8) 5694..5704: -1.2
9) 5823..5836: -3.4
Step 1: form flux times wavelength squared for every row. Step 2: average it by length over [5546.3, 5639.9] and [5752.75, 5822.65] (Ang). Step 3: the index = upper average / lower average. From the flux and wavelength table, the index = 1.33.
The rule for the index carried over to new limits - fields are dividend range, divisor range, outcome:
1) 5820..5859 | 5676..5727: 1.13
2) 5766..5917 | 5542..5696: 1.16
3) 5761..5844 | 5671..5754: 1.12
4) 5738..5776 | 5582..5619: 1.33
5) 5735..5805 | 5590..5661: 1.26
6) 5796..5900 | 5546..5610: 1.21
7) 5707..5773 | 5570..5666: 1.20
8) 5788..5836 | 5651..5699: 1.21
